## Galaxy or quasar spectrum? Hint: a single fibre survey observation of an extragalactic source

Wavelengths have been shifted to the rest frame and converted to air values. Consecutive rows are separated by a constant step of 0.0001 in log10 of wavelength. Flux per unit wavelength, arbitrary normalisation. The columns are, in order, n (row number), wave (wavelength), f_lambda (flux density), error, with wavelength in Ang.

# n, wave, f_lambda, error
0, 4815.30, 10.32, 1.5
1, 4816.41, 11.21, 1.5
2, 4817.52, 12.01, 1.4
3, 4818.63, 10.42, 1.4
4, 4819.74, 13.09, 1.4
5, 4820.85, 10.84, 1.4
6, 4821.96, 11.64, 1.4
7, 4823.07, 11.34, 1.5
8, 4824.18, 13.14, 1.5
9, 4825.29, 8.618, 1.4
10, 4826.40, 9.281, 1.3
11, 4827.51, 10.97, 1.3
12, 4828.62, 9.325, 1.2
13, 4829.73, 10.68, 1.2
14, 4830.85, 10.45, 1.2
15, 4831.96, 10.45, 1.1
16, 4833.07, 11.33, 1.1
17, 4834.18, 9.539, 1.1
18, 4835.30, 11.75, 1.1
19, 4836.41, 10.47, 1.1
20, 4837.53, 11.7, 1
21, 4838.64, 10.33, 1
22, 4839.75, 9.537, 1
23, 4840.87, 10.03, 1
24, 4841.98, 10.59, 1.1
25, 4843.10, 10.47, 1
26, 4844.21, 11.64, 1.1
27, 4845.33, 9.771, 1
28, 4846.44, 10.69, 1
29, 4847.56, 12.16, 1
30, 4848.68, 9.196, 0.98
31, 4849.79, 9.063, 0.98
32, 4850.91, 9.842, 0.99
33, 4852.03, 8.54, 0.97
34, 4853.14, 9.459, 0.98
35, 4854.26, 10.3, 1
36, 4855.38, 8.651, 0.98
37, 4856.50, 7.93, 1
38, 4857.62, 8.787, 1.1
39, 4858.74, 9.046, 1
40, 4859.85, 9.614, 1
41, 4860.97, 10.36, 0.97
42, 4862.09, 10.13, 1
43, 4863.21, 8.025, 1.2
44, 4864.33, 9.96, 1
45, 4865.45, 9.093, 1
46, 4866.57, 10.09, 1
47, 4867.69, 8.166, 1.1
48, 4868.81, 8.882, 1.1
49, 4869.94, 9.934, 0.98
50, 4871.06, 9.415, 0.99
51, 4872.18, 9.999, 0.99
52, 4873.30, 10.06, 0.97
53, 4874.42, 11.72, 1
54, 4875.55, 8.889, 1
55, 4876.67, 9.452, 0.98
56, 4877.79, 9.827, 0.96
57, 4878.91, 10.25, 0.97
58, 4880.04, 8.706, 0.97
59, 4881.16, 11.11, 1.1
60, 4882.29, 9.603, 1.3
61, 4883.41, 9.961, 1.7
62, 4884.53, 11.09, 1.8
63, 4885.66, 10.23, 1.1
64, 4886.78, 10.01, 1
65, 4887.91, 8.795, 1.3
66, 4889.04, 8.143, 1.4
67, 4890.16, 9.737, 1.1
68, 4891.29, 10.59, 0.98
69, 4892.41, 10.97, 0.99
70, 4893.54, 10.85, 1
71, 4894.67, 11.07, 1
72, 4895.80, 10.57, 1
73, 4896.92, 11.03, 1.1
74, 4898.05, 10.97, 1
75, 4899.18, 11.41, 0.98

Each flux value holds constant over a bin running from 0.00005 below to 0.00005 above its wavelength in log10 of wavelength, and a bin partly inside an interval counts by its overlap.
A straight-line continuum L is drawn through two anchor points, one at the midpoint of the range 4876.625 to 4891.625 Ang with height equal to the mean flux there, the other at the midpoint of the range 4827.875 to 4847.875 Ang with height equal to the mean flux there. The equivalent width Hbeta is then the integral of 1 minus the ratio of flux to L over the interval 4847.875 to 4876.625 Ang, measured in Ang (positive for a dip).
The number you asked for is 2.1 Ang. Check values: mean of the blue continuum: 10.6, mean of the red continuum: 9.82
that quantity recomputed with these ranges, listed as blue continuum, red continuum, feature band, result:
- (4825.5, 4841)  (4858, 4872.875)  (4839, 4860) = 0.33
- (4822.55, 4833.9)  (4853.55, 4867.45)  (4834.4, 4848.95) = -0.90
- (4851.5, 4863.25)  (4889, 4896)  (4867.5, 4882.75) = 0.12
